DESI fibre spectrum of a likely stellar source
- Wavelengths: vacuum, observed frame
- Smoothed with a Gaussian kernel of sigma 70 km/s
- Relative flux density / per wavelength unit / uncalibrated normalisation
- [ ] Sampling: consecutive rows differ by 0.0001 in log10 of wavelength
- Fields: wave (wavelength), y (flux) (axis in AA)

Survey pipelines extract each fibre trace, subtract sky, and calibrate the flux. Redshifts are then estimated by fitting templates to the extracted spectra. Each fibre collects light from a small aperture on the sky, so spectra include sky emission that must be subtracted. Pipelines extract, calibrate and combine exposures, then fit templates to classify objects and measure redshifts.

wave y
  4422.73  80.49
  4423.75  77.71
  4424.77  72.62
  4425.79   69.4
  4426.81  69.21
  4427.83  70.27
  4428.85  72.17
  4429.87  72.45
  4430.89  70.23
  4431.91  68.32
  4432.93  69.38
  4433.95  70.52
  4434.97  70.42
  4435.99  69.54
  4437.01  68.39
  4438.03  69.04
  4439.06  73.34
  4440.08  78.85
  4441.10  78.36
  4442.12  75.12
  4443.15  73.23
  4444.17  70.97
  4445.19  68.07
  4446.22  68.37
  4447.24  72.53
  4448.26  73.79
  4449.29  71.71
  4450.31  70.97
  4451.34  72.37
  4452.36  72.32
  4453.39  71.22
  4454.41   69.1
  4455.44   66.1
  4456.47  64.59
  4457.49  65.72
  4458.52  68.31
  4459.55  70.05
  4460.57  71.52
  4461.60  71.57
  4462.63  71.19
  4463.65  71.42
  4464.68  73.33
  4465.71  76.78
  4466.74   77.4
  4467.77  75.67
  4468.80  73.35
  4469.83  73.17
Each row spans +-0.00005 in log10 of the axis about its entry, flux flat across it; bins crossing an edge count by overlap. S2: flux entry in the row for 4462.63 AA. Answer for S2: 71.19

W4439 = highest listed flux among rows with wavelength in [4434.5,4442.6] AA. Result 78.85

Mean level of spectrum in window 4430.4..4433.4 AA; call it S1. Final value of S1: 69.3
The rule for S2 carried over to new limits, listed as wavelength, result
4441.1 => 78.36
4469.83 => 73.17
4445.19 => 68.07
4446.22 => 68.37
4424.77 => 72.62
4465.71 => 76.78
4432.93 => 69.38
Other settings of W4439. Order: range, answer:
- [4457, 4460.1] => 70.05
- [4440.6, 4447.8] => 78.36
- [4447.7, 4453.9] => 73.79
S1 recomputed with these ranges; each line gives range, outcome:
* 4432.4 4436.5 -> 70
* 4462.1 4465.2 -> 72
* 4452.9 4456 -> 68.7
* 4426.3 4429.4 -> 70.5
